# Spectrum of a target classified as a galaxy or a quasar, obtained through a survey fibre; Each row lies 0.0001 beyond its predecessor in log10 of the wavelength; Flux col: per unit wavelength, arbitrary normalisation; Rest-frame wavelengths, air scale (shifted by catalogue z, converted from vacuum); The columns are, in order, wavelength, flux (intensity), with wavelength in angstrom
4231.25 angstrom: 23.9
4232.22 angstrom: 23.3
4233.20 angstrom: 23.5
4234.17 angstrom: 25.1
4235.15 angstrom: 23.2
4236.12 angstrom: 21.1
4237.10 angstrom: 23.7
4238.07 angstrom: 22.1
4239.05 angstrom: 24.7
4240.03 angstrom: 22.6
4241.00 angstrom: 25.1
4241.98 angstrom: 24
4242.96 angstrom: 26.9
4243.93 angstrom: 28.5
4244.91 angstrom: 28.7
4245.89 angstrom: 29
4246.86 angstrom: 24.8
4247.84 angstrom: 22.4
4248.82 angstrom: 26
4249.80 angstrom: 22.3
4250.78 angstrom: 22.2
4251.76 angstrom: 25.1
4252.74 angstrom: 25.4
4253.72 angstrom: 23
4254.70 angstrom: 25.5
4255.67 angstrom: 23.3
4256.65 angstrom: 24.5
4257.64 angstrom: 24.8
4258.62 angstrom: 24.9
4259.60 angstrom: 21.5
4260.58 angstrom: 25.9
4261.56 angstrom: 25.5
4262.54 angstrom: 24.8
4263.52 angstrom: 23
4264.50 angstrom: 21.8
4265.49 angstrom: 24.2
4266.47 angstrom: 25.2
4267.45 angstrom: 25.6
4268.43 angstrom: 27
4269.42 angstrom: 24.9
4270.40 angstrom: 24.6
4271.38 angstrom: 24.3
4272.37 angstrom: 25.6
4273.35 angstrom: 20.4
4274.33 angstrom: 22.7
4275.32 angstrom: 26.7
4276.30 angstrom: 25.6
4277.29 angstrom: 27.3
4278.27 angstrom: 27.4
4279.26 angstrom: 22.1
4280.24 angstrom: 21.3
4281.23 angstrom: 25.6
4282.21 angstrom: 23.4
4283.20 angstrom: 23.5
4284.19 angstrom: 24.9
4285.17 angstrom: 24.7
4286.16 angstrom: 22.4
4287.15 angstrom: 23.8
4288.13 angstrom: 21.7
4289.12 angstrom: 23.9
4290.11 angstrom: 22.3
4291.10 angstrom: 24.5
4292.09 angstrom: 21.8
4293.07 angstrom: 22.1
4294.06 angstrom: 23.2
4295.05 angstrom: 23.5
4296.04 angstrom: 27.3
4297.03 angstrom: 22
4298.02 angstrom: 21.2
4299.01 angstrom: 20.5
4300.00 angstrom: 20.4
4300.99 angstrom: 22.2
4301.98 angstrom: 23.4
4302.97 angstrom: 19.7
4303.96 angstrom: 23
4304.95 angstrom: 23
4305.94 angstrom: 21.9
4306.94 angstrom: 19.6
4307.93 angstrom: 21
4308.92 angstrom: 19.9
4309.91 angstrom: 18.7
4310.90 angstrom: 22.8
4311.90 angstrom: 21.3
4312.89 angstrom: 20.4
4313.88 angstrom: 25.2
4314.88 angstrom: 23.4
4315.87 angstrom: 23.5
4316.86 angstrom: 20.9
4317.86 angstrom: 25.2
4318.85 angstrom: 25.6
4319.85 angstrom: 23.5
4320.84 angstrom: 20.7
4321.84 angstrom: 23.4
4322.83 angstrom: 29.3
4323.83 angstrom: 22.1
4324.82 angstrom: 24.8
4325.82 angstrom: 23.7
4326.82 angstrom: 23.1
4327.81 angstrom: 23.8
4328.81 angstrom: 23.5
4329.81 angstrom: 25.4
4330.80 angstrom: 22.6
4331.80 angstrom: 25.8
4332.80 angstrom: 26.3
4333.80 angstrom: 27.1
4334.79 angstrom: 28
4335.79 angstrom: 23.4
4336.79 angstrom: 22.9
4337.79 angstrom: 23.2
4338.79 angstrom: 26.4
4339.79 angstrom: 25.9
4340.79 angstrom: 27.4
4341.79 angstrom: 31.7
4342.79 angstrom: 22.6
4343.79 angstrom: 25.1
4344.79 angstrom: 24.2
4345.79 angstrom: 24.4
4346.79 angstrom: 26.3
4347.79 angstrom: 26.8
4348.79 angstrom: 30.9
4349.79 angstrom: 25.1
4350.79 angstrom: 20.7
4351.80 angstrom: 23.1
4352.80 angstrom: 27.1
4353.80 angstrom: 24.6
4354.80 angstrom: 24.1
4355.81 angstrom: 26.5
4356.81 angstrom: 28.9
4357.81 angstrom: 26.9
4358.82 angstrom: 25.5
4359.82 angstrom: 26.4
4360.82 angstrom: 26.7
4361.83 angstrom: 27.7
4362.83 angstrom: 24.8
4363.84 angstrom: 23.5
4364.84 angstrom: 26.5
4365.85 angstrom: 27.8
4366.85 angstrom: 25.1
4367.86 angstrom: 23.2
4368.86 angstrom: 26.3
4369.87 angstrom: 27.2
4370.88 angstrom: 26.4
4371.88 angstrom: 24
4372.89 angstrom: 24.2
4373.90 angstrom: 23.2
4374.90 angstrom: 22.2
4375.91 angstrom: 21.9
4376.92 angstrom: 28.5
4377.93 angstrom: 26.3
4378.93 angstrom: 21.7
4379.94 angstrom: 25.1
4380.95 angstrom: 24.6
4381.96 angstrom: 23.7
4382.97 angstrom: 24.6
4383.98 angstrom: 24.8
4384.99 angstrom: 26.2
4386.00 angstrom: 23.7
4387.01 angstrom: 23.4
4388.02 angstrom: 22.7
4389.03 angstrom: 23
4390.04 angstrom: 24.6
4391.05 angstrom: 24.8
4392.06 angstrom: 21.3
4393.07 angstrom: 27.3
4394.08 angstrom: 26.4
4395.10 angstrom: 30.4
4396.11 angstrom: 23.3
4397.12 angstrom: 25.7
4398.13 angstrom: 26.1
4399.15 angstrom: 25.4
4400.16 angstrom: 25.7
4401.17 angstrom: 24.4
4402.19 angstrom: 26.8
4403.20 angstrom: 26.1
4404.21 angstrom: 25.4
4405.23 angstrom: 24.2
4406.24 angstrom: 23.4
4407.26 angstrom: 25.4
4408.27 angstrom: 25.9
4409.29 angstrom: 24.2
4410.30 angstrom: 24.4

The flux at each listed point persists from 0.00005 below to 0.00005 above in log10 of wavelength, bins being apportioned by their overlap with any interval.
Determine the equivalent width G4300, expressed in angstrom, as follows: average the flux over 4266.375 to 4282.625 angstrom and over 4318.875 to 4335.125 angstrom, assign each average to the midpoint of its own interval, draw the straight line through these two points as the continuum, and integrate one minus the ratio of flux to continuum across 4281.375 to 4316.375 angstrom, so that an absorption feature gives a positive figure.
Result 3.0 angstrom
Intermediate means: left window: 24.7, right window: 24.6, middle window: 22.5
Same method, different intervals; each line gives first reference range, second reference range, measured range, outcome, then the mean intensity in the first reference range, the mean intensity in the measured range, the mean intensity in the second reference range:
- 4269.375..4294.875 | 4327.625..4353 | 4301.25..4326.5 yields 2.1 angstrom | 23.9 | 22.6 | 25.4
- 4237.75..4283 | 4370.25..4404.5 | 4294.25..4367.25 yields 1.4 angstrom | 24.6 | 24.3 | 24.8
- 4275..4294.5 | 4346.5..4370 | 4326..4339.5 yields 0.3 angstrom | 23.9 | 24.7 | 25.9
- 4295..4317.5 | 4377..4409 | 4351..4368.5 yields -1.4 angstrom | 21.9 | 25.7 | 25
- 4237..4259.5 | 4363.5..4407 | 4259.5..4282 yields 0.2 angstrom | 24.7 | 24.5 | 24.9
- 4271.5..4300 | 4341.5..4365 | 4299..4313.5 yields 1.8 angstrom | 23.6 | 21.2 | 25.8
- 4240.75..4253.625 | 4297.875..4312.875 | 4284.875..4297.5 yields -0.6 angstrom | 25.3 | 23.3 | 21.2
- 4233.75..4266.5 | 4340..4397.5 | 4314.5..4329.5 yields 0.7 angstrom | 24.4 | 23.8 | 25.3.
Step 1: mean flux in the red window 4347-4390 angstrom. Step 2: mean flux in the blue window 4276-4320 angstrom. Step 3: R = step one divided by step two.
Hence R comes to 1.1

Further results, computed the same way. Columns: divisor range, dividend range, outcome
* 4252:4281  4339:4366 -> 1.06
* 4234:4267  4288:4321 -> 0.92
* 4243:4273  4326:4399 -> 1.01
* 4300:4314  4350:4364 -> 1.19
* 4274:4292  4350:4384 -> 1.04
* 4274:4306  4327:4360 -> 1.09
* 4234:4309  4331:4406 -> 1.06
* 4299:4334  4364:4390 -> 1.07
